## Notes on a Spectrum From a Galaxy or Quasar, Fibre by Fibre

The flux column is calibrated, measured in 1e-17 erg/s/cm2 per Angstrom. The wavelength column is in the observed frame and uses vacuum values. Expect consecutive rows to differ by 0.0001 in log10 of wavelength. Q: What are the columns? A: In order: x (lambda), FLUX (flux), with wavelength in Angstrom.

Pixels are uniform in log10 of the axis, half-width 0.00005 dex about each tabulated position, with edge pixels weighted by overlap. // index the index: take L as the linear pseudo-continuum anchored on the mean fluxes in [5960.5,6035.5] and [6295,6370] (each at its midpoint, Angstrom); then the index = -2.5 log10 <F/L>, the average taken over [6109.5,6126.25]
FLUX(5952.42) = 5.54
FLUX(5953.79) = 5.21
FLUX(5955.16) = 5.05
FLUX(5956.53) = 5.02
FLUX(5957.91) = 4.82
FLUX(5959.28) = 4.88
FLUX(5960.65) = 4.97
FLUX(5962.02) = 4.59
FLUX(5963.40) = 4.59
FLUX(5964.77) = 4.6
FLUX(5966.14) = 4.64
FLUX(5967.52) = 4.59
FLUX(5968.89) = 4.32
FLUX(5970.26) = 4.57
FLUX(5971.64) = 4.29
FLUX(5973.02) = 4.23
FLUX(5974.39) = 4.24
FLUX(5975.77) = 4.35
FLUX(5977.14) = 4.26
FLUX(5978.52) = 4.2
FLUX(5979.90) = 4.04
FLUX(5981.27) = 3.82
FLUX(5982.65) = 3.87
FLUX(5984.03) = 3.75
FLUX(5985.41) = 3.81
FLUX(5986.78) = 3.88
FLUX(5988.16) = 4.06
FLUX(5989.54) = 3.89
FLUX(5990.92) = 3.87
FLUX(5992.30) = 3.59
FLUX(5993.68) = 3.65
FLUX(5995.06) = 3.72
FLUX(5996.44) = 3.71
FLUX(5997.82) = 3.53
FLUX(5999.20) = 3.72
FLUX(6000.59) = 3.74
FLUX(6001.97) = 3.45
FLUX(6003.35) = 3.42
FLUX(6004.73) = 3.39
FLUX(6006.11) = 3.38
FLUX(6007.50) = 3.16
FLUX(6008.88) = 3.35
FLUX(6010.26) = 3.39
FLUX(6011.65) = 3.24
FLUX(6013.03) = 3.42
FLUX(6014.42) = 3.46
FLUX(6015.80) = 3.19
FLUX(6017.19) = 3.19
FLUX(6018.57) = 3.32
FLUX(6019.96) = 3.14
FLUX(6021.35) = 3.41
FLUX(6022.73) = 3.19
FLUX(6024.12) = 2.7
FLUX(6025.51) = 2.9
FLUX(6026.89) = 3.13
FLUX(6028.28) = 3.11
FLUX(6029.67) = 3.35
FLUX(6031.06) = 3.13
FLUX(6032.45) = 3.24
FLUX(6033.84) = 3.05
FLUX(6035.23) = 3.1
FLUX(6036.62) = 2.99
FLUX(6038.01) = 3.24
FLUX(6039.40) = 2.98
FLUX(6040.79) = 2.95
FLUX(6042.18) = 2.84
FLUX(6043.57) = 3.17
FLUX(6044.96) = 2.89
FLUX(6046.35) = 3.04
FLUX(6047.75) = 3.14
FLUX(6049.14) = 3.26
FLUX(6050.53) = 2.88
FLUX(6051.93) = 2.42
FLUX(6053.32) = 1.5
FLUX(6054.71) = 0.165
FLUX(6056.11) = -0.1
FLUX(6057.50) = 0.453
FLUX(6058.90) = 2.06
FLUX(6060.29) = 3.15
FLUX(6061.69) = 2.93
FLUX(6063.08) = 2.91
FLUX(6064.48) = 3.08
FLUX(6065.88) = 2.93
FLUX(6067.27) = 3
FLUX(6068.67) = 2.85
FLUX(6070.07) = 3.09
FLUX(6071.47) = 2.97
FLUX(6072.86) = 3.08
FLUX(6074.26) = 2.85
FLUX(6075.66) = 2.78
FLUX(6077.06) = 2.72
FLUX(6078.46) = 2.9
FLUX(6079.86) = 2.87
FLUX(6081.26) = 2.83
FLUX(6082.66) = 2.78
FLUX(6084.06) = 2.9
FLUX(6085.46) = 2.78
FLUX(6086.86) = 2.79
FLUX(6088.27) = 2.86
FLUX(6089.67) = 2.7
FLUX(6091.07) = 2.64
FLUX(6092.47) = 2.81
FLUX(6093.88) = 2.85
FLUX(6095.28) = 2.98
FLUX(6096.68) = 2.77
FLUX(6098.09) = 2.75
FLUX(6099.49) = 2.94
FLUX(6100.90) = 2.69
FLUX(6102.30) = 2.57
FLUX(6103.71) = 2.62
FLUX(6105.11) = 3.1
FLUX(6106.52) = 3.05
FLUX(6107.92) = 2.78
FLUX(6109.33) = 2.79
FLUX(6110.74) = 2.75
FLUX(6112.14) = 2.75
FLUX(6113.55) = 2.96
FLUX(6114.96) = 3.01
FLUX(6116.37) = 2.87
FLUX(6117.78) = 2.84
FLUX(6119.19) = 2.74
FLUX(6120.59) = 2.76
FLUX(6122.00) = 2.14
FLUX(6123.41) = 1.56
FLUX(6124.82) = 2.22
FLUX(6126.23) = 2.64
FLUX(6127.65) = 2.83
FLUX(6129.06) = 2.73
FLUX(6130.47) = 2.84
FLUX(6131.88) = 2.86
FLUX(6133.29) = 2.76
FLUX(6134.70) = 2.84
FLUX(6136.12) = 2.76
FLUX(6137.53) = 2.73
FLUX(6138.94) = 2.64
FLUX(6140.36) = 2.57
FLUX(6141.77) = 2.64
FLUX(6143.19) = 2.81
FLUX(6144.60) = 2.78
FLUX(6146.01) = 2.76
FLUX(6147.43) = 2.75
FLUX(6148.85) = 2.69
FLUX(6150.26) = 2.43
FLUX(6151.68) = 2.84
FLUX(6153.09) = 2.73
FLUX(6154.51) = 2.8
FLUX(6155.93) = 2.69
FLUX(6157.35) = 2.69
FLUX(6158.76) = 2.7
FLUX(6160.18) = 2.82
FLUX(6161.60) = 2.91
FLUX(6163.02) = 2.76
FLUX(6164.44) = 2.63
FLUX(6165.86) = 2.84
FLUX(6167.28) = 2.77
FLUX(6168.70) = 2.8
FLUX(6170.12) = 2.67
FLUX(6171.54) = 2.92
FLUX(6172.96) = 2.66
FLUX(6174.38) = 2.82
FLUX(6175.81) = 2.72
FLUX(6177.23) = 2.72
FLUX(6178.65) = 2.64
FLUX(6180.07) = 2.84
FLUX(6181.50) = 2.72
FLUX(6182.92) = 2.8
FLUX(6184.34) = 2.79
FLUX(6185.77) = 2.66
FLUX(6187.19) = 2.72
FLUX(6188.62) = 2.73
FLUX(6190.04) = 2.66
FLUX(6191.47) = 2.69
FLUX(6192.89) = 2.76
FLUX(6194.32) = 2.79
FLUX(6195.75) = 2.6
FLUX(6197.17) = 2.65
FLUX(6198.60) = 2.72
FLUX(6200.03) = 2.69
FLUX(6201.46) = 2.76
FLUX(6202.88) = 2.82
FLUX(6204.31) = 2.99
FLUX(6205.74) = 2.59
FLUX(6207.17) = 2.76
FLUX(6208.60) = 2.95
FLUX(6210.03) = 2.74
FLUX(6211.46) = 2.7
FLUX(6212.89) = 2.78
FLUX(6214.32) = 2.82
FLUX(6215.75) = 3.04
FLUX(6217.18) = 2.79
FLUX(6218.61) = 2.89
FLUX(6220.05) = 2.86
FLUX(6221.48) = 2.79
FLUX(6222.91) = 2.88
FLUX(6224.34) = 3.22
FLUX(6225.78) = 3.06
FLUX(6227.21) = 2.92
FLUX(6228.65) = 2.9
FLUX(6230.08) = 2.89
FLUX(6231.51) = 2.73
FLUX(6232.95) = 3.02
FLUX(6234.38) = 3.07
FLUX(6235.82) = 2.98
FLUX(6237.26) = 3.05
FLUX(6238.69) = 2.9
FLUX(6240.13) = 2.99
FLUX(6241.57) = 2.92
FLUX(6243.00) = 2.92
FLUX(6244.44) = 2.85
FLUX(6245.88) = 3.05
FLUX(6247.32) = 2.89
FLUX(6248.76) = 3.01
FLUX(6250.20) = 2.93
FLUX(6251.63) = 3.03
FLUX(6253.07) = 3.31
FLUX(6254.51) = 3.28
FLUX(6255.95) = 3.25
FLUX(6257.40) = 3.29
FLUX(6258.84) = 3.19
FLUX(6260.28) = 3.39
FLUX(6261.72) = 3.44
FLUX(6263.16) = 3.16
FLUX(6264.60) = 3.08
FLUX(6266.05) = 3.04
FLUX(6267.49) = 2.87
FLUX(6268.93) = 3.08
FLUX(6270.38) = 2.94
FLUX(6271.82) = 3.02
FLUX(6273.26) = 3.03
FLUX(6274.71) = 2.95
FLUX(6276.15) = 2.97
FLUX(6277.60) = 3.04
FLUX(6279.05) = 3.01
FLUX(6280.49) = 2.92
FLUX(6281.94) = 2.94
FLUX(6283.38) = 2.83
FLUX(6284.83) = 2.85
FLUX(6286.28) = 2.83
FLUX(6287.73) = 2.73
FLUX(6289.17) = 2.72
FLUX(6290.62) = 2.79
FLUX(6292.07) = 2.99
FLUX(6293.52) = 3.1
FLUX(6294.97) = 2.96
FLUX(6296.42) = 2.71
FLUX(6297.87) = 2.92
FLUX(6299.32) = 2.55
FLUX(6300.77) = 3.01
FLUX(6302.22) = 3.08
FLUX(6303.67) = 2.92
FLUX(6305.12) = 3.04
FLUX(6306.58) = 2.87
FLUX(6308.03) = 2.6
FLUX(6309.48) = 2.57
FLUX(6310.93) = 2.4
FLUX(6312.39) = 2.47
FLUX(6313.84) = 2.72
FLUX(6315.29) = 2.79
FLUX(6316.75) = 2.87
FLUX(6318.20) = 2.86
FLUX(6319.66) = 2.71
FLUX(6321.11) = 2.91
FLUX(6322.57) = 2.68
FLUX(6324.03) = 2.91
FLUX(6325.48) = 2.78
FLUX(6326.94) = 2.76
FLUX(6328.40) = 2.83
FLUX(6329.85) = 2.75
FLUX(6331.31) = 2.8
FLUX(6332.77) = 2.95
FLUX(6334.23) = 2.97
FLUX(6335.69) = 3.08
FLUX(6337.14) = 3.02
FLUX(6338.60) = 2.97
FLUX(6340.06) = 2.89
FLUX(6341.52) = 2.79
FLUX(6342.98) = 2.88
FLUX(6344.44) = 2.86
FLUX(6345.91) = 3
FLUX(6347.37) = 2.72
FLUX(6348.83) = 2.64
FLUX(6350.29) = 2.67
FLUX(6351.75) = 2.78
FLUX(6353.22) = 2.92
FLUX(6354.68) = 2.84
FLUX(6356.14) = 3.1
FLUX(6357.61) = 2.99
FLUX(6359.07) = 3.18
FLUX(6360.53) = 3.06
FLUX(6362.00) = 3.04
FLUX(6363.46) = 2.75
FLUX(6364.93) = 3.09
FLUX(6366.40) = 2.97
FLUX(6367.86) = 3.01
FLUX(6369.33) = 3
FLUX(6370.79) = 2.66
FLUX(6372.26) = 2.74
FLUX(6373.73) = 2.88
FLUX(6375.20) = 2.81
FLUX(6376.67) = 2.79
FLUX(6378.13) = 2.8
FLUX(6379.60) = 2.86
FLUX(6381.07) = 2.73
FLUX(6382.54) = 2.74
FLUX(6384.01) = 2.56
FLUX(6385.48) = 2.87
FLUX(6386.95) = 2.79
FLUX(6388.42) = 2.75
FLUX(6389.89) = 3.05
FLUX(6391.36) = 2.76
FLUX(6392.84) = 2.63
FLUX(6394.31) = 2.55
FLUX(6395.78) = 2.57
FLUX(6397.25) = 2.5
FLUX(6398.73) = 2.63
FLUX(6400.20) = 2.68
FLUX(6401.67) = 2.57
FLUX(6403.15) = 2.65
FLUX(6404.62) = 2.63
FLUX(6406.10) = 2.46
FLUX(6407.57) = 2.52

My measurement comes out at 0.29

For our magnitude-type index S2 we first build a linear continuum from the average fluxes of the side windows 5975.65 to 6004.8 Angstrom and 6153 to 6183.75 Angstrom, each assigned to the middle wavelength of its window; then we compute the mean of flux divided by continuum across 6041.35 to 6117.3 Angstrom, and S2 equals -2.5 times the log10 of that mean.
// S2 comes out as 0.21 mag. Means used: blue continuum 3.8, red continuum 2.76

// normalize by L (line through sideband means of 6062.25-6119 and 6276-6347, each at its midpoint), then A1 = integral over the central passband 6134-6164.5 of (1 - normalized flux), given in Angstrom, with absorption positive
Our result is 1.33 Angstrom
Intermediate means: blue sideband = 2.85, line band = 2.73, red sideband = 2.85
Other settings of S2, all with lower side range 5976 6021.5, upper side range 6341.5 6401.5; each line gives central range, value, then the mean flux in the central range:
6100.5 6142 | 0.23 mag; 2.7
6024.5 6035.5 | 0.14 mag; 3.11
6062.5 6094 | 0.20 mag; 2.87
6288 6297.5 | 0.04 mag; 2.87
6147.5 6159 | 0.21 mag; 2.7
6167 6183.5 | 0.18 mag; 2.76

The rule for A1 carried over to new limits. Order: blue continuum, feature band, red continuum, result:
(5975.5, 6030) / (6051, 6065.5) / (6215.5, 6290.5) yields 6.4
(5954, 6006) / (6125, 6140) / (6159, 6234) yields 2.1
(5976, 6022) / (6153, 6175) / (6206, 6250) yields 2.4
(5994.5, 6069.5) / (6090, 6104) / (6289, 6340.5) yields 0.8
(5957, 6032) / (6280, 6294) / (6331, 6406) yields 0.8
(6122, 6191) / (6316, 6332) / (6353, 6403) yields -0.1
